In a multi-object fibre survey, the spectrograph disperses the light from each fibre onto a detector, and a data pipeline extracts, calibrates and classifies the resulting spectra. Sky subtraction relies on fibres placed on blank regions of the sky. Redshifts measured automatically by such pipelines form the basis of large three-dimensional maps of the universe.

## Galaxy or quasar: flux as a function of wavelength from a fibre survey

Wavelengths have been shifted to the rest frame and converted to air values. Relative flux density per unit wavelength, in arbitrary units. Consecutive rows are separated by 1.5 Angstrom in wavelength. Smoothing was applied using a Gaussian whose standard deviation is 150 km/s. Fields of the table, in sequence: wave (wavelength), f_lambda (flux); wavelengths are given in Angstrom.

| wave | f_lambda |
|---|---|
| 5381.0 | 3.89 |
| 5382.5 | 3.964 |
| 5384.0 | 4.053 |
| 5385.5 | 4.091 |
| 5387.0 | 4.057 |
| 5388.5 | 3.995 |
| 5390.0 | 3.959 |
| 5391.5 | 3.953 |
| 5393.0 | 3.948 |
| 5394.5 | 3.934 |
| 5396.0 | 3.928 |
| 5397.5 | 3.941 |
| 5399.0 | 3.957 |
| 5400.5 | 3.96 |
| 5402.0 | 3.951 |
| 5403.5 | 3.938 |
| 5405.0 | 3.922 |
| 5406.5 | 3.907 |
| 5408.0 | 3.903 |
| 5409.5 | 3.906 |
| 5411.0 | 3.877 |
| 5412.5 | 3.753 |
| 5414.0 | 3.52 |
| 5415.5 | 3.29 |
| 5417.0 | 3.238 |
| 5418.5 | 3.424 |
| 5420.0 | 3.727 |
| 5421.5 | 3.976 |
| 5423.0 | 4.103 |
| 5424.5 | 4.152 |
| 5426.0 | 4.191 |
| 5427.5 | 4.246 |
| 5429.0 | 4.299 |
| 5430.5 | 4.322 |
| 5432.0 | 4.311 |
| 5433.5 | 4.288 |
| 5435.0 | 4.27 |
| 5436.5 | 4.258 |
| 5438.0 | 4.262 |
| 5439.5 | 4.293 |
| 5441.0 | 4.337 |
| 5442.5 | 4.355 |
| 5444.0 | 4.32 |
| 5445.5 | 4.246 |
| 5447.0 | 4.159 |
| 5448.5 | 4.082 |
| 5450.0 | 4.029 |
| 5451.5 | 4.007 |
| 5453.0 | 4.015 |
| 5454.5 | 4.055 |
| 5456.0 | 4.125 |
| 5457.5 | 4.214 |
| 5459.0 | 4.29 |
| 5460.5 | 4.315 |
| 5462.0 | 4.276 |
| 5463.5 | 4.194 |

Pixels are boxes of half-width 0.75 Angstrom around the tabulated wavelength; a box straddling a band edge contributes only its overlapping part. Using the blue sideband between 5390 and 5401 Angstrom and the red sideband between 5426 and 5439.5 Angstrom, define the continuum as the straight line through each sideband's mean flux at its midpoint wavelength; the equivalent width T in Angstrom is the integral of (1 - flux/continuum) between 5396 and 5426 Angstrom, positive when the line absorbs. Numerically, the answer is 1.9 Angstrom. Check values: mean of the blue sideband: 3.95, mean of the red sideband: 4.28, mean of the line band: 3.83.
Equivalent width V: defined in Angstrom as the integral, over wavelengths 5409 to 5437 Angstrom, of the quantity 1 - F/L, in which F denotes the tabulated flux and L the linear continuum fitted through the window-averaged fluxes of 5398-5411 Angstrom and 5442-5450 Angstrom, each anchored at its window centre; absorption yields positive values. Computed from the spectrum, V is 0.7 Angstrom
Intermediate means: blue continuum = 3.93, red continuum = 4.21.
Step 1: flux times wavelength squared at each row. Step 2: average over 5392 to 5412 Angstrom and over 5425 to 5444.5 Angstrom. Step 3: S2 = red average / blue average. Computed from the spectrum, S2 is 1.1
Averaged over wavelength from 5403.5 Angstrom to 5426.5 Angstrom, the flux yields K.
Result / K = 3.79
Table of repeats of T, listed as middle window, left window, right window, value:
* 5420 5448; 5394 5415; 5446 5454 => -1.61 Angstrom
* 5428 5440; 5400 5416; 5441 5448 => -0.43 Angstrom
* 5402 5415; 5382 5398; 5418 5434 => 0.67 Angstrom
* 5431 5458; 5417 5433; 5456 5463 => -0.28 Angstrom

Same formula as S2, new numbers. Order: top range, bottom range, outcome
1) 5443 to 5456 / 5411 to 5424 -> 1.14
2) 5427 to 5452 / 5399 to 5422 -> 1.14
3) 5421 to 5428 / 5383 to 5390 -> 1.04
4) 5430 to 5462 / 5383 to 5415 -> 1.09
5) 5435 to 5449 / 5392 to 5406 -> 1.10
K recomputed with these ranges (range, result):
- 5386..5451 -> 4.01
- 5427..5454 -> 4.23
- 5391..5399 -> 3.94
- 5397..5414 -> 3.89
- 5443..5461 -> 4.16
